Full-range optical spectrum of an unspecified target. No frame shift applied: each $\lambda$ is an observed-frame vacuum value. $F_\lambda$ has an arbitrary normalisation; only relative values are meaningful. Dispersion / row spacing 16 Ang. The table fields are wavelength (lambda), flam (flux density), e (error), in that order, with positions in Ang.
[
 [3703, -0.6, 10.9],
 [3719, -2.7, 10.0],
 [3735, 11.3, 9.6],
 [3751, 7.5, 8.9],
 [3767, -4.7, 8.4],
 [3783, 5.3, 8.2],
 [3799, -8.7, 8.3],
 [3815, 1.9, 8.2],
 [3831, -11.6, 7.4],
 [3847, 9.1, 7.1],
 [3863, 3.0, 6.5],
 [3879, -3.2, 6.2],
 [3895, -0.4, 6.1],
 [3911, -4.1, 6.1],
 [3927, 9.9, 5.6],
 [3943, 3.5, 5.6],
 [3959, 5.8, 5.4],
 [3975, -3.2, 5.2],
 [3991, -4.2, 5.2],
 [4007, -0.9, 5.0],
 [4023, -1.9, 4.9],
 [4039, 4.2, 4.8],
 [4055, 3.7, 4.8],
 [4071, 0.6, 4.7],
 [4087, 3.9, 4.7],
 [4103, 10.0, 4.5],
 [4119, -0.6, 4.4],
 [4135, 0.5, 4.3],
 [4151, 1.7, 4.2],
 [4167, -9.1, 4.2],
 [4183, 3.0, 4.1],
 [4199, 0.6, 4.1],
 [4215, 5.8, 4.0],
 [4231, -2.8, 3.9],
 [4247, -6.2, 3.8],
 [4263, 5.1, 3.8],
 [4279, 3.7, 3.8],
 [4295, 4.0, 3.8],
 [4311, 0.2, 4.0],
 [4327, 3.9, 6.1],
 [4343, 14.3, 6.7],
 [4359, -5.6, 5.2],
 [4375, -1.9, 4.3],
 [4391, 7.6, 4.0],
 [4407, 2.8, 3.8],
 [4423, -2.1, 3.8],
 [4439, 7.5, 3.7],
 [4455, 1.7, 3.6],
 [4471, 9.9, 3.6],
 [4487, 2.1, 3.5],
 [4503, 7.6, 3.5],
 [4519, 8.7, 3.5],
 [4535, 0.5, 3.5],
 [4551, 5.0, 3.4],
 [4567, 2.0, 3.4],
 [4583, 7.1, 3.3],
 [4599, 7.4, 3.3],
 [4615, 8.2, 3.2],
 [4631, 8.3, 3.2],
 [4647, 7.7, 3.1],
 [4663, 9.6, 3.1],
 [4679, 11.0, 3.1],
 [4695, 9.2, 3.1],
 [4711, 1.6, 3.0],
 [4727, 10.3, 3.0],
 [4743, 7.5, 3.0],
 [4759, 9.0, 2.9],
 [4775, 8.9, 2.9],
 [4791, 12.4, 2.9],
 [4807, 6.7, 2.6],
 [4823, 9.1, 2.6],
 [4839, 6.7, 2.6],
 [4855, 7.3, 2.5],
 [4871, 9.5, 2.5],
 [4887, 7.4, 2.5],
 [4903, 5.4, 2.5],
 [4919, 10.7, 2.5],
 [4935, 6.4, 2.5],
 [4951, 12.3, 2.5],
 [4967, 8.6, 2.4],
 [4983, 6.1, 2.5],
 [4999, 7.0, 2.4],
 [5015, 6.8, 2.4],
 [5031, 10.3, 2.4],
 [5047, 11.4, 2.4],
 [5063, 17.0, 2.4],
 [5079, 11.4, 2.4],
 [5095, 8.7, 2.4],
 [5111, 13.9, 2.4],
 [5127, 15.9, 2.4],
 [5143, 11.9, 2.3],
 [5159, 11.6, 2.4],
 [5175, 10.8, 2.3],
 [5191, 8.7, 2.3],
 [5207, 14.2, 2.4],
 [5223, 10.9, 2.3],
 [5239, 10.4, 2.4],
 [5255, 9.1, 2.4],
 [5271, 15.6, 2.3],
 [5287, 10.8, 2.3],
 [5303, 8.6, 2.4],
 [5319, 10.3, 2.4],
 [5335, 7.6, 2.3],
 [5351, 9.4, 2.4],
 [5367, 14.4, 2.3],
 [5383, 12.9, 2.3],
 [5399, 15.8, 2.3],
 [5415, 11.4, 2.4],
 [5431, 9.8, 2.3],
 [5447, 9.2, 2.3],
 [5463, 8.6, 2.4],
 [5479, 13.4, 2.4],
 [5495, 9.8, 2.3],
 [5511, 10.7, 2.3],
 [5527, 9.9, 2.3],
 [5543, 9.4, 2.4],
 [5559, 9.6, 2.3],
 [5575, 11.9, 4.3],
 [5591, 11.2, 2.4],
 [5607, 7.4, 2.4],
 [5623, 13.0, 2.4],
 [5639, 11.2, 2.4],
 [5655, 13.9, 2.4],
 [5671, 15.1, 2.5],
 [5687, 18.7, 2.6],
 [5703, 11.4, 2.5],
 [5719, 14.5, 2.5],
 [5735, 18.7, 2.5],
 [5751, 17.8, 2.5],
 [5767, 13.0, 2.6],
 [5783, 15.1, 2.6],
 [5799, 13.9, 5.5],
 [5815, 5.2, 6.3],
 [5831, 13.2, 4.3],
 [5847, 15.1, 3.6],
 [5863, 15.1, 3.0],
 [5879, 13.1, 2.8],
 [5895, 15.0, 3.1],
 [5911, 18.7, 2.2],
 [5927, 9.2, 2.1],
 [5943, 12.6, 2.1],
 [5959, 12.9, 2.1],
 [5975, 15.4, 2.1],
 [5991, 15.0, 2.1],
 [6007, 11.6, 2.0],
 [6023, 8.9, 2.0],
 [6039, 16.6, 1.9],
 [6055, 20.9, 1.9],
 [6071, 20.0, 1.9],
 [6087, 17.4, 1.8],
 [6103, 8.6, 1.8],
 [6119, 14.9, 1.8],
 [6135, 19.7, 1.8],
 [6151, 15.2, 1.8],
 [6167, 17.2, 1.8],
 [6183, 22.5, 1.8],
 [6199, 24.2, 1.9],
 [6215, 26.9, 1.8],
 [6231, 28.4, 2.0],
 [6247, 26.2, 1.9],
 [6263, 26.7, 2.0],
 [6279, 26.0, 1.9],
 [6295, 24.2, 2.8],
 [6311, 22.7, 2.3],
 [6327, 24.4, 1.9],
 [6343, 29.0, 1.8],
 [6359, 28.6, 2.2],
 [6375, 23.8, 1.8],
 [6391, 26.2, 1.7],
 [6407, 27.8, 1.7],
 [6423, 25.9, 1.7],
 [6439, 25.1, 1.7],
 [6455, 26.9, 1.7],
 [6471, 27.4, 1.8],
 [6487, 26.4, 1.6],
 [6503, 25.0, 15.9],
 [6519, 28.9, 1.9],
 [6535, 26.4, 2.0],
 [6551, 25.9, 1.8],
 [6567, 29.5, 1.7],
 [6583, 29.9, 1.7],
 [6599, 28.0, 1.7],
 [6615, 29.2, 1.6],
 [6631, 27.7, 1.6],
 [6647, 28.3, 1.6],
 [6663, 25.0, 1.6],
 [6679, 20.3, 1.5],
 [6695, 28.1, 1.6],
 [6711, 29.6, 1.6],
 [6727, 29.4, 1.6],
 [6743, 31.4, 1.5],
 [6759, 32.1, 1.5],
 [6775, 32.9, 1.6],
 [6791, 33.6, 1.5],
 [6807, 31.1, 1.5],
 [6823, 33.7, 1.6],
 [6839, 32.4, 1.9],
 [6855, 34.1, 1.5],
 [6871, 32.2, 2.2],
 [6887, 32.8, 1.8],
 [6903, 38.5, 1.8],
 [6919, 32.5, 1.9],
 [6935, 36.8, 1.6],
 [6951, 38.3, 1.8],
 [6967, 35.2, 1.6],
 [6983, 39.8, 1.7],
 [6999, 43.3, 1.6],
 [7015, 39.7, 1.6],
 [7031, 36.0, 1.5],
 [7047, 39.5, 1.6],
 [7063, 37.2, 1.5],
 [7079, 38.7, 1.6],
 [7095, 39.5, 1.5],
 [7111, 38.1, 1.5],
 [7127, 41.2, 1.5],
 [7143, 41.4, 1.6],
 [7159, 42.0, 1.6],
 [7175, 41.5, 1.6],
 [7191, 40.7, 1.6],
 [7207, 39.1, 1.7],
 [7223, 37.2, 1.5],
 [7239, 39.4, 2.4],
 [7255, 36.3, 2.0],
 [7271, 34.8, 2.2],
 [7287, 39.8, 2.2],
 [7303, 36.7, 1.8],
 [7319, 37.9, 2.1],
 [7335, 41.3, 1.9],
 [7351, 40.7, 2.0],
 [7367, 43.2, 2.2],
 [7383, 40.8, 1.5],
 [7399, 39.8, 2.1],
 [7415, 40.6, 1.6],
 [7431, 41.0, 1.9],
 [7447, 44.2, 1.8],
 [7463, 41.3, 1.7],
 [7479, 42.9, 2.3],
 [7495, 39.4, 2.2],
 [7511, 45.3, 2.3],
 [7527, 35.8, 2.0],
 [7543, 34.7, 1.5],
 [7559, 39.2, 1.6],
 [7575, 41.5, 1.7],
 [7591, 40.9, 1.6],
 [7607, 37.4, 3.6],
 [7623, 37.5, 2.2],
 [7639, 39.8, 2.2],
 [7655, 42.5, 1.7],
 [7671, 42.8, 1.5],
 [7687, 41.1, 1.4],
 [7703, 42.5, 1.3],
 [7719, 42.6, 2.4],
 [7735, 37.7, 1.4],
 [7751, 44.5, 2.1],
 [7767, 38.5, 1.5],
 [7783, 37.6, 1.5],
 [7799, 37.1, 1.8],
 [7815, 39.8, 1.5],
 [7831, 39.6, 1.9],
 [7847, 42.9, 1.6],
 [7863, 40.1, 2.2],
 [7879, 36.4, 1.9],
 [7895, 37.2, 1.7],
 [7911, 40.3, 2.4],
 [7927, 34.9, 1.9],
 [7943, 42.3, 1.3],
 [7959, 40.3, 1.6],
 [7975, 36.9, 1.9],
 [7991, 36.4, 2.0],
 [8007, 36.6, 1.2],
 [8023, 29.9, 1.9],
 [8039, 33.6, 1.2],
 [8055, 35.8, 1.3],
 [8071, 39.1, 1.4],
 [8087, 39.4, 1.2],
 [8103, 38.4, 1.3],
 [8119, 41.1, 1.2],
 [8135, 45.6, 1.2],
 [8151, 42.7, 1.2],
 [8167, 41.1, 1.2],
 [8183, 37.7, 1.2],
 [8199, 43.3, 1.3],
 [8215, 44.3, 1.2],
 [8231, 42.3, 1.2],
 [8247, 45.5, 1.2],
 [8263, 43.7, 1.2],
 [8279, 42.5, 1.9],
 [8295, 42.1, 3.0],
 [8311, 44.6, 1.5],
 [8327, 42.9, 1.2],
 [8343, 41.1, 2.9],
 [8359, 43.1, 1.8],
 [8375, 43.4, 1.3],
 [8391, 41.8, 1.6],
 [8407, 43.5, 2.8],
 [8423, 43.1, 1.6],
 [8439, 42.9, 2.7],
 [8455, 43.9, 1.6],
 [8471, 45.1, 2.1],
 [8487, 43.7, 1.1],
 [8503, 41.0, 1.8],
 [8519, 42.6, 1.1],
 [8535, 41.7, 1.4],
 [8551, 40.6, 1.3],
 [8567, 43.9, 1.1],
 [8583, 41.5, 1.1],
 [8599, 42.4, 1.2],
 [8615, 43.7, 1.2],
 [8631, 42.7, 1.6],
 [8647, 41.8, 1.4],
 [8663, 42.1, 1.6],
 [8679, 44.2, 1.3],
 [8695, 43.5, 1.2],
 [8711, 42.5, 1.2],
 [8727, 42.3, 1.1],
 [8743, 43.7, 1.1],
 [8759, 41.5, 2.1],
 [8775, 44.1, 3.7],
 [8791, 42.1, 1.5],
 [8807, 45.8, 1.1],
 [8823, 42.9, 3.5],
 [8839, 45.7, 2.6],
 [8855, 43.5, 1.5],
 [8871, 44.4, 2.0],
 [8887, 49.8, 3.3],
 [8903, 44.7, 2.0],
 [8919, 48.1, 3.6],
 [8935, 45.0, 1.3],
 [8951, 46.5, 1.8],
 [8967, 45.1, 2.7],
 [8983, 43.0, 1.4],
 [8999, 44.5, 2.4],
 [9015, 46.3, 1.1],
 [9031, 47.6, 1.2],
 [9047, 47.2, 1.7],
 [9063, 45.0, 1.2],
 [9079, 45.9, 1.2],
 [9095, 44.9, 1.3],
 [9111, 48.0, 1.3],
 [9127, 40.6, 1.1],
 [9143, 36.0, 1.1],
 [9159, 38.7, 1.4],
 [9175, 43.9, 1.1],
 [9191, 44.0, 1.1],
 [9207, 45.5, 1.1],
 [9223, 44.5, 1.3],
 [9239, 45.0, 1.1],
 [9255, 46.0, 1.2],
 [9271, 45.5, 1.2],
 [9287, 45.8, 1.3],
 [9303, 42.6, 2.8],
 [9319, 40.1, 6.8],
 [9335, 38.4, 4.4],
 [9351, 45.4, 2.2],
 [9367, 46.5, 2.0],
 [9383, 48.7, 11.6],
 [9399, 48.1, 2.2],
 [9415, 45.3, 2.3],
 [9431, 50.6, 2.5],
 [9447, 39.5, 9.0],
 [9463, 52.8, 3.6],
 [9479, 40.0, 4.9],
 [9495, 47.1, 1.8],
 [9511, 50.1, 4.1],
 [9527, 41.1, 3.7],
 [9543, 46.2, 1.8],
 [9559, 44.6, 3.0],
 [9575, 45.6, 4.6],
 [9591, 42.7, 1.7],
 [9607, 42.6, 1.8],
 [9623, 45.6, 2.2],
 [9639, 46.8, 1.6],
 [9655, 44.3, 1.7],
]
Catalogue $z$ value 0.551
